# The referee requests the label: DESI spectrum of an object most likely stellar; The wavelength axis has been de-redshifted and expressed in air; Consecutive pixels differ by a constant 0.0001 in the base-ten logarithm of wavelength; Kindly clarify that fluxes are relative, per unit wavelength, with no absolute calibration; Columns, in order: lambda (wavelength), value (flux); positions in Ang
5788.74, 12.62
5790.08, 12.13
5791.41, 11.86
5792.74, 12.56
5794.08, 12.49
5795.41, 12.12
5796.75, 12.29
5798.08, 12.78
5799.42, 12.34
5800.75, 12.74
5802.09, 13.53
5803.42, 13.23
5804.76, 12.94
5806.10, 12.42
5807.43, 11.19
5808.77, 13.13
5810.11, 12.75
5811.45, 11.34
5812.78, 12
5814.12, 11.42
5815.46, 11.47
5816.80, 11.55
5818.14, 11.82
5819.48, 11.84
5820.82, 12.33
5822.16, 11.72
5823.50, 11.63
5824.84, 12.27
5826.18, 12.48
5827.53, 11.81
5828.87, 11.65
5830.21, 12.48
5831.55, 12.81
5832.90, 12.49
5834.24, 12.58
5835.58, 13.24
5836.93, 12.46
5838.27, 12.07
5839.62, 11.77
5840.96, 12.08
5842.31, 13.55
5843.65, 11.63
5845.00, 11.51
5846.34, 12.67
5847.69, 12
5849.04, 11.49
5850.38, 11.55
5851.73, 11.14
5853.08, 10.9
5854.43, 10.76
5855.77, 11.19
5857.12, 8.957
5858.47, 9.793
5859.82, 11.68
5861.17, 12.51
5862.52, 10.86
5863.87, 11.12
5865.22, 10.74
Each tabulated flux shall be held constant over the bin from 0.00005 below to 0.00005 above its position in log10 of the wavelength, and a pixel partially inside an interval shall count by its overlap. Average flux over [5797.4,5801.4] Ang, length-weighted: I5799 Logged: 12.6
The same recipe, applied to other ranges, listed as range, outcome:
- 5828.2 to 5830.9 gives 12.1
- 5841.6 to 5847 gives 12.3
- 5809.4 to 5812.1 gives 12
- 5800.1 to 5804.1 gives 13.2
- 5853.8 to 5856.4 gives 11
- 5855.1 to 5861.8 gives 10.8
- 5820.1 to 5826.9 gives 12.1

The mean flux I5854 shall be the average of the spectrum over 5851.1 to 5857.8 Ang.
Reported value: 10.6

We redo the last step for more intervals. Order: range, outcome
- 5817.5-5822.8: 11.9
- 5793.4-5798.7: 12.4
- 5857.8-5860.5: 10.7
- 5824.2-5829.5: 12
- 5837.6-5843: 12.4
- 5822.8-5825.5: 12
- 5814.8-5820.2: 11.7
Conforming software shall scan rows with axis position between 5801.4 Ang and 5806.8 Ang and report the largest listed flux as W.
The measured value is 13.53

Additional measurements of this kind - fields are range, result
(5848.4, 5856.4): 11.55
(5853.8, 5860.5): 11.68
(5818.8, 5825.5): 12.33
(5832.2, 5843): 13.55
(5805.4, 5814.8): 13.13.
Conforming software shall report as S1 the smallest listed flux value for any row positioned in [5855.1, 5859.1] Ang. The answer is 8.957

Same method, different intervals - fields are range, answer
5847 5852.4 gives 11.14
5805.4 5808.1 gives 11.19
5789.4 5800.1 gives 11.86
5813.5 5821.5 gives 11.42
